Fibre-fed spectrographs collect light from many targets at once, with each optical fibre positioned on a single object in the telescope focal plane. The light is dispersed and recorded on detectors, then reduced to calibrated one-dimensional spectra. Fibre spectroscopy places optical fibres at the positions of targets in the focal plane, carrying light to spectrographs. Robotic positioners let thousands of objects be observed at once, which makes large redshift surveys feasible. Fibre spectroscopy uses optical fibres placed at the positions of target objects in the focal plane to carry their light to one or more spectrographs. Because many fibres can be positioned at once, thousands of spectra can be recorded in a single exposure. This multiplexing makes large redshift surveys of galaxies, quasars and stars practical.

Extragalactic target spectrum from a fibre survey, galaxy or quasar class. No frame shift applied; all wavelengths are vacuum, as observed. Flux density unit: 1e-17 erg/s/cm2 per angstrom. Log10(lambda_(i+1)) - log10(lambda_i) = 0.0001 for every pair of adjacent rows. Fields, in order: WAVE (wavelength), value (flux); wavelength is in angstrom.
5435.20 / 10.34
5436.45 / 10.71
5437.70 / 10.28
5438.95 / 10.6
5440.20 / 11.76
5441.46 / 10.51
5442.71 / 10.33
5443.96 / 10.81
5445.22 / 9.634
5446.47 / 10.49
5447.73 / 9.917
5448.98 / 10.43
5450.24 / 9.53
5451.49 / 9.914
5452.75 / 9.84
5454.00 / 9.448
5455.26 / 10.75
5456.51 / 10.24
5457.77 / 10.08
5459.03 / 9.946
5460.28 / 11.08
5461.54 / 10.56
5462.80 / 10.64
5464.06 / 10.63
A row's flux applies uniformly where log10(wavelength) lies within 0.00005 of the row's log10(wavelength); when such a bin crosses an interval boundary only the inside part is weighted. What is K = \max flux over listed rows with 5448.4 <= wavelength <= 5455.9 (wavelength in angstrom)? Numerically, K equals 10.75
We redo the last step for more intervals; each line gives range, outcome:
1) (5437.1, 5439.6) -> 10.6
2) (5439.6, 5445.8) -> 11.76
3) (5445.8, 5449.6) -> 10.49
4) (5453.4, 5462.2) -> 11.08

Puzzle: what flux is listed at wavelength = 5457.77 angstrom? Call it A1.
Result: 10.08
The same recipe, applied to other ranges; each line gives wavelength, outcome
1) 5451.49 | 9.914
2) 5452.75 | 9.84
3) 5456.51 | 10.24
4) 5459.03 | 9.946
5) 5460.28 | 11.08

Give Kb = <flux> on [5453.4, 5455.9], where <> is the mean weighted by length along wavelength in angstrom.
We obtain 10.1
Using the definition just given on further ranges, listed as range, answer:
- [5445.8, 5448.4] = 10.2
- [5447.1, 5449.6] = 10.2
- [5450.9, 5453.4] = 9.88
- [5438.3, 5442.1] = 11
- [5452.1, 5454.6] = 9.65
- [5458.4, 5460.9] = 10.5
